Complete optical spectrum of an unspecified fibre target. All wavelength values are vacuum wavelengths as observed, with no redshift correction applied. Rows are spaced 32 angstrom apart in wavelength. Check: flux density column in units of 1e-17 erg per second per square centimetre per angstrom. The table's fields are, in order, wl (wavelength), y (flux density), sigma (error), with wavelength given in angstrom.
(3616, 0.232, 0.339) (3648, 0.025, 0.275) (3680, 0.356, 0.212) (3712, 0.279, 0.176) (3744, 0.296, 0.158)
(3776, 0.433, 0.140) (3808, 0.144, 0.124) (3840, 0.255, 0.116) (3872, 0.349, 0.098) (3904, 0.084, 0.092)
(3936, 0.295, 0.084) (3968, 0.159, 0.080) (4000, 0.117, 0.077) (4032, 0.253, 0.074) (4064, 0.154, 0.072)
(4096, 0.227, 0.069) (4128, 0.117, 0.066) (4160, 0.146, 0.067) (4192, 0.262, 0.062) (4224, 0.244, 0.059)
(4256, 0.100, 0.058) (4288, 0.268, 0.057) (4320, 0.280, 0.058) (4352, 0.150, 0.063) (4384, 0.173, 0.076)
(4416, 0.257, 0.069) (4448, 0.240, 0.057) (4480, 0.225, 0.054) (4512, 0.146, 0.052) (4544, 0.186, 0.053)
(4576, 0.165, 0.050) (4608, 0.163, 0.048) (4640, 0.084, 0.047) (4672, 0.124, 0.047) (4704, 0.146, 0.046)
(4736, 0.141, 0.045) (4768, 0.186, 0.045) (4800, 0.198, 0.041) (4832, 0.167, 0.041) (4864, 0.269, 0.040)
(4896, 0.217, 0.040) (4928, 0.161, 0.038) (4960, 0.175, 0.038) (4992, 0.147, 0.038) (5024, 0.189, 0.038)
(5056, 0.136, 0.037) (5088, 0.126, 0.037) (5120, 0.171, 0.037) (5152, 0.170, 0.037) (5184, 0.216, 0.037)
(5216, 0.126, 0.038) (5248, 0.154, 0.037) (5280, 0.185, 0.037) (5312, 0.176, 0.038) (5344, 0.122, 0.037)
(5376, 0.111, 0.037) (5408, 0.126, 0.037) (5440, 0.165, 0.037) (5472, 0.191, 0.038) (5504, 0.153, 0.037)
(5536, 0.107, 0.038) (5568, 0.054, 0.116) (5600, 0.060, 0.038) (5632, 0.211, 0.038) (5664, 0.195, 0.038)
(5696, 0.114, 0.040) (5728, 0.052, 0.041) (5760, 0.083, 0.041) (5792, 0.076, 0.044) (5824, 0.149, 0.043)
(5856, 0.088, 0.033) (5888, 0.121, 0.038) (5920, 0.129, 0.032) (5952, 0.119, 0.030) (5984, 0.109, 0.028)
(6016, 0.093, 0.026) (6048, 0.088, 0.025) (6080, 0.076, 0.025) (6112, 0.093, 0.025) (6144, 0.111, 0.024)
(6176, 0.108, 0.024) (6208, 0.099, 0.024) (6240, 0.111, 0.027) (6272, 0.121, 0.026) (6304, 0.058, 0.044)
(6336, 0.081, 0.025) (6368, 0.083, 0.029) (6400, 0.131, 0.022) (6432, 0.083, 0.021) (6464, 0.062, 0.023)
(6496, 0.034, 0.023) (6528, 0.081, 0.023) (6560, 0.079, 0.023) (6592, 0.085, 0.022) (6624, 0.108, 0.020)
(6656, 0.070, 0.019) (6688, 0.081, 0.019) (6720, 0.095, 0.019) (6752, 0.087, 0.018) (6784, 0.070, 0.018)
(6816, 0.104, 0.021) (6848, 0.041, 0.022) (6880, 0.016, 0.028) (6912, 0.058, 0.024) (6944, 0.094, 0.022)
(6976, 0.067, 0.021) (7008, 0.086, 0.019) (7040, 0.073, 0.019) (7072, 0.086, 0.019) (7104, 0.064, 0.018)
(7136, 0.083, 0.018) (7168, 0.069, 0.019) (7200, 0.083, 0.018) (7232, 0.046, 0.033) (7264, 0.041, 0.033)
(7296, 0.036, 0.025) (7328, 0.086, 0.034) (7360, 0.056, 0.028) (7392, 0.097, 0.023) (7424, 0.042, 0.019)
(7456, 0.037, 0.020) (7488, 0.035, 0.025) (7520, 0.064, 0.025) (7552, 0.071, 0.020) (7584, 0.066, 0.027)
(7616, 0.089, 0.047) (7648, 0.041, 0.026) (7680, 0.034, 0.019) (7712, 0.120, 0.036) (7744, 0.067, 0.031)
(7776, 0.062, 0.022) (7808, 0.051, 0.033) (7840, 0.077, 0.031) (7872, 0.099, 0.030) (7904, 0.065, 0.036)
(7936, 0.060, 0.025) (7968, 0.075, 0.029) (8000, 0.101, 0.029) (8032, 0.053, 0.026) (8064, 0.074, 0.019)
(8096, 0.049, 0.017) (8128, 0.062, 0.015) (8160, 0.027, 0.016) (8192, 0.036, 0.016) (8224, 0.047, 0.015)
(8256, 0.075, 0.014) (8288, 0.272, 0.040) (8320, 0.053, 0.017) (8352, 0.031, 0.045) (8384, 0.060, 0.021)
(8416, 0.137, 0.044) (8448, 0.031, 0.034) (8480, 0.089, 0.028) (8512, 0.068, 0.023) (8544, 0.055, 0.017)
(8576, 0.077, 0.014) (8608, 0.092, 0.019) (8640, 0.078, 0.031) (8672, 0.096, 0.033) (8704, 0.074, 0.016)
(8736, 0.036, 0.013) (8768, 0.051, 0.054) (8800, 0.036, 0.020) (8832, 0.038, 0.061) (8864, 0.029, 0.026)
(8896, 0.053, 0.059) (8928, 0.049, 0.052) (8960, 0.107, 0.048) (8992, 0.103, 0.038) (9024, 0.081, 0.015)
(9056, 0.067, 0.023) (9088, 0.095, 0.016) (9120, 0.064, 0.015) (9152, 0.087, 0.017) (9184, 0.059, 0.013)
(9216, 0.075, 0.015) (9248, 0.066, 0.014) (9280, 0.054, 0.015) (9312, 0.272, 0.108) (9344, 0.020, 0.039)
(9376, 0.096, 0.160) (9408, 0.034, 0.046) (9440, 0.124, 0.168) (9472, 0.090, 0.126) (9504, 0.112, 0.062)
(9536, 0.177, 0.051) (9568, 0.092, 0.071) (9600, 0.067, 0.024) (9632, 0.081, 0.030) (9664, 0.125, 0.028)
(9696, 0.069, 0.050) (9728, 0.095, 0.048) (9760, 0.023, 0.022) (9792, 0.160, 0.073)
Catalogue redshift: 1.223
